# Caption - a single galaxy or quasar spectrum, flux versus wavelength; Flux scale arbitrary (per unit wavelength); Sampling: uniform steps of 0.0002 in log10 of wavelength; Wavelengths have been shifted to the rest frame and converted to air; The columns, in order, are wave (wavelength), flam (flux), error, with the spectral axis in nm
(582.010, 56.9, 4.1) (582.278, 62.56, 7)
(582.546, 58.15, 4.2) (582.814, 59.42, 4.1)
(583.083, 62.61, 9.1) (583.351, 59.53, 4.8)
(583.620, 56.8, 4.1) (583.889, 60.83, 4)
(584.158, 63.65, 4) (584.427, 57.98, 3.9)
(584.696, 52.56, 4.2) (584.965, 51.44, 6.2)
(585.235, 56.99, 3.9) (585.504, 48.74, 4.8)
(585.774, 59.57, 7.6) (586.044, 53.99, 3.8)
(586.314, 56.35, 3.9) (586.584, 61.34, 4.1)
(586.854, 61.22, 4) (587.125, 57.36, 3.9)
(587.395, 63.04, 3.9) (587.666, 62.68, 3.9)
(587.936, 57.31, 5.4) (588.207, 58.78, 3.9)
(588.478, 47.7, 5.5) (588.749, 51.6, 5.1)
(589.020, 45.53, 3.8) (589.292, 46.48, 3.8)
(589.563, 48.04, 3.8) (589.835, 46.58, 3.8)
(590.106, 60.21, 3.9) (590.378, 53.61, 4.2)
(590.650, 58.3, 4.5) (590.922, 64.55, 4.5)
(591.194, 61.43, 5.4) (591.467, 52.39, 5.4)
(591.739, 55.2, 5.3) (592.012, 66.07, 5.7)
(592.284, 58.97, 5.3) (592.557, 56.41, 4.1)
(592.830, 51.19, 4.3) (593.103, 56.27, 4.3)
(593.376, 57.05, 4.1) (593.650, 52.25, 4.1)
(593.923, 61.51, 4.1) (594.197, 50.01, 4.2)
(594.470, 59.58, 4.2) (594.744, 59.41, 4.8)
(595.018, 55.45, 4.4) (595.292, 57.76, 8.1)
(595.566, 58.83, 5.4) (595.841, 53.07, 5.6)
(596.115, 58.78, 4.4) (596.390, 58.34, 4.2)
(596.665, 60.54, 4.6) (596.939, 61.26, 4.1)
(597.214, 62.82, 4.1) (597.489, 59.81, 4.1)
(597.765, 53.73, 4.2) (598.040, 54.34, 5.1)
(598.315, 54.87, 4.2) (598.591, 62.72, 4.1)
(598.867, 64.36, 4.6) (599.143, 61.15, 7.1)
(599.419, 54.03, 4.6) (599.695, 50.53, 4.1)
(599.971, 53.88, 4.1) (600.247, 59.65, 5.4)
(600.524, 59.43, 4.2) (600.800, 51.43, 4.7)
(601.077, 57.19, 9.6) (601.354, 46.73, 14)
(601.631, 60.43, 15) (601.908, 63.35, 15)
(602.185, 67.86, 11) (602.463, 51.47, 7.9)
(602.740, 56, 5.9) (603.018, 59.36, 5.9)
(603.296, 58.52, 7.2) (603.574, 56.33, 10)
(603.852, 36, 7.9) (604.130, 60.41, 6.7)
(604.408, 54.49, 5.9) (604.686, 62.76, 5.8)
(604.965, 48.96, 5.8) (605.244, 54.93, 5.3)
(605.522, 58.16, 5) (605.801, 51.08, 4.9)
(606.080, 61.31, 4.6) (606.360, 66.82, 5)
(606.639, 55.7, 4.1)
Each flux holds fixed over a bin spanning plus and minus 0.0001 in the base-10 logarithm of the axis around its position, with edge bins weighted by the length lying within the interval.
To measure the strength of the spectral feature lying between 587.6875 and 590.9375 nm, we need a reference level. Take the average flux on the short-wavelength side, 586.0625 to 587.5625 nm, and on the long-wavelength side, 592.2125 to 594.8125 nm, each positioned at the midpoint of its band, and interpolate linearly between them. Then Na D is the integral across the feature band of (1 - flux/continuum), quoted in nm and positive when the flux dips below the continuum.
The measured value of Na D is 0.28 nm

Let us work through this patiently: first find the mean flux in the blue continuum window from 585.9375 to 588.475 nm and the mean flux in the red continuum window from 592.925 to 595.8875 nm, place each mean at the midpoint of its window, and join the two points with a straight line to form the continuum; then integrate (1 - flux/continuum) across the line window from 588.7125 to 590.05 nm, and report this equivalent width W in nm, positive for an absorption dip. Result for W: 0.227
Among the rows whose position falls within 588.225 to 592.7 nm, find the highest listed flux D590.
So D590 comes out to 66.07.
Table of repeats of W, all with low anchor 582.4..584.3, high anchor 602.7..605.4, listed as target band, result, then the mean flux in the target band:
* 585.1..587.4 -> 0.08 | 57.3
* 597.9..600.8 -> -0.06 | 57.2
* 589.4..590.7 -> 0.12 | 52.9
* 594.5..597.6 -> -0.10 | 58.8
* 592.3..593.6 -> 0.05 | 55.4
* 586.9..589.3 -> 0.15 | 55.2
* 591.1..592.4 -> -0.02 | 58.7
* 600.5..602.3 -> -0.08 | 57.9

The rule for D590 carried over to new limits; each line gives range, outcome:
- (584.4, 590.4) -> 63.04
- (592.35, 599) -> 64.36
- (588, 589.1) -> 58.78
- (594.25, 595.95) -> 59.58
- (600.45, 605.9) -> 67.86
